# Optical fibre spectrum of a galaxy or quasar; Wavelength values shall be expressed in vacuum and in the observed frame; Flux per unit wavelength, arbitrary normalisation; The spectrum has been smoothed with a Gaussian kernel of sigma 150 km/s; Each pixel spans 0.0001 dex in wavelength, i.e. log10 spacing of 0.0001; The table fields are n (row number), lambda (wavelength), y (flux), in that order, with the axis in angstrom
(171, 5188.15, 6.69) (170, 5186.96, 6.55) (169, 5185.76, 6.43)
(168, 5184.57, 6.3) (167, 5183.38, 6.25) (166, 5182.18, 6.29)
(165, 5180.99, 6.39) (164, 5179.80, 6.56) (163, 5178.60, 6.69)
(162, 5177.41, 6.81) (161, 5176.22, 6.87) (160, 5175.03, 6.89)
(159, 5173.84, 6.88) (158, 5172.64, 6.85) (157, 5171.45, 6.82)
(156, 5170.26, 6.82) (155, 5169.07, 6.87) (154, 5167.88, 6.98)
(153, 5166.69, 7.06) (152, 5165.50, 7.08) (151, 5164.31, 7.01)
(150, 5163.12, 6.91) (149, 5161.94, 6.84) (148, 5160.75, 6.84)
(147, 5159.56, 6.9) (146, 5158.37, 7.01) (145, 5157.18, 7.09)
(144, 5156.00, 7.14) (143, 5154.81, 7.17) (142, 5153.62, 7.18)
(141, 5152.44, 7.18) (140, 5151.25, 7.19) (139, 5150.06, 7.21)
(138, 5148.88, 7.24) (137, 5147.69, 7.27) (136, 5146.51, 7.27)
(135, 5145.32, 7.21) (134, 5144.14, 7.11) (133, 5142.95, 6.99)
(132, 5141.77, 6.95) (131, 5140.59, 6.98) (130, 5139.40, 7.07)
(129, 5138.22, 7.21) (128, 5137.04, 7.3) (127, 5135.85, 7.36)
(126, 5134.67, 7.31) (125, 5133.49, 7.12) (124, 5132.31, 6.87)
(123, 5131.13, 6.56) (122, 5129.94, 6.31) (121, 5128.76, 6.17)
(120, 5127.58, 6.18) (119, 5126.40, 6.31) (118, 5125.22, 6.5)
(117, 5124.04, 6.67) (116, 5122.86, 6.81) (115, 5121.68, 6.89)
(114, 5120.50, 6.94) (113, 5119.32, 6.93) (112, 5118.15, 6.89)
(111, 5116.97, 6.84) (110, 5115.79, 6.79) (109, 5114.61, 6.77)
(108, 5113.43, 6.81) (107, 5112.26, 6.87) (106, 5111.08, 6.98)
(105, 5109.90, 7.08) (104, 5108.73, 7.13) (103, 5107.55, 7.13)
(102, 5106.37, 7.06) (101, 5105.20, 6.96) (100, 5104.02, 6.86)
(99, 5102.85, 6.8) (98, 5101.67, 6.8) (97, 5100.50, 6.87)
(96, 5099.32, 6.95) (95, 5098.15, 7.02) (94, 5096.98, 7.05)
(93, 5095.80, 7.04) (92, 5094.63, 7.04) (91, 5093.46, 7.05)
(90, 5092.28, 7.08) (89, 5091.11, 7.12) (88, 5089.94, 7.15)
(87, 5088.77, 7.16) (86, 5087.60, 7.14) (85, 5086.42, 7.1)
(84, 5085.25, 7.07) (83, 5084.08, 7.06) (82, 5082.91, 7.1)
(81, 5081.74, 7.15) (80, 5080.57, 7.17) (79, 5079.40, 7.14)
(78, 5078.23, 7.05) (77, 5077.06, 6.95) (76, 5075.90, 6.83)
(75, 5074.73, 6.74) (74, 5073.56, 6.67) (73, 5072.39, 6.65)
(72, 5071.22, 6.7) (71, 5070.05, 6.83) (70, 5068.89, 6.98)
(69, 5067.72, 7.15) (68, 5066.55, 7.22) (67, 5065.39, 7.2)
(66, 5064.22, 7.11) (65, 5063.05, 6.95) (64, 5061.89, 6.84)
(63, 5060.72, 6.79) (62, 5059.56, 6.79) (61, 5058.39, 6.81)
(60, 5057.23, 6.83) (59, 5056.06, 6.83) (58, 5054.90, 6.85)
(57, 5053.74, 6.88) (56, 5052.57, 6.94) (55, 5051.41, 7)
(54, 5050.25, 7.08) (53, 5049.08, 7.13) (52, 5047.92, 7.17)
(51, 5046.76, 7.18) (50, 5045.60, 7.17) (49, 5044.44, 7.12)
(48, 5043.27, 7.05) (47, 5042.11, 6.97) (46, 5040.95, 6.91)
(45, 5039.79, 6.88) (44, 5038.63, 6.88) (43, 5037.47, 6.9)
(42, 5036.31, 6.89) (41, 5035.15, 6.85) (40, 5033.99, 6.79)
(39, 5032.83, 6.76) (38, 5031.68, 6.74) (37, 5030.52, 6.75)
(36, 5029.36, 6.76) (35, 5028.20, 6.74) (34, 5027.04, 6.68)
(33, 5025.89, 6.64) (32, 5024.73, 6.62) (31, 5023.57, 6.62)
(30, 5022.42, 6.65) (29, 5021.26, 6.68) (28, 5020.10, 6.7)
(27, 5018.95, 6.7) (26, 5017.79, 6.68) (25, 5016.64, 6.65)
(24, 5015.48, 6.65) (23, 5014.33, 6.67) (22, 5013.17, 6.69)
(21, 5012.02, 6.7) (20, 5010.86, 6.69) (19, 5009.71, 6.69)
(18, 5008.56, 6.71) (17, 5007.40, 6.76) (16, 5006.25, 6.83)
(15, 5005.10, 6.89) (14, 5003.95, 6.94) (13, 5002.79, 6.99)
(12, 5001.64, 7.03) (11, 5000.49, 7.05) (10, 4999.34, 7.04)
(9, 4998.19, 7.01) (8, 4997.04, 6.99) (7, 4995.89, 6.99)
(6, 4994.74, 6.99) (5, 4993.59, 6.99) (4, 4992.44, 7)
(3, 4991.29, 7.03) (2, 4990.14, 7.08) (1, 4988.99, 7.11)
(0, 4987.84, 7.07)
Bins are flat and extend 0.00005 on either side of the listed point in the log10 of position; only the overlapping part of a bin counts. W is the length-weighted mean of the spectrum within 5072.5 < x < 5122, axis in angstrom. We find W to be 6.98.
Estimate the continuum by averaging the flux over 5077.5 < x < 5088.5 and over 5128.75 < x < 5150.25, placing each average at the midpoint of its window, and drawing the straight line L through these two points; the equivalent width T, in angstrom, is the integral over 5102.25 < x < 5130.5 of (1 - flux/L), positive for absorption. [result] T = 1.2 angstrom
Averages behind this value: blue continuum 7.1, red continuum 7.05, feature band 6.78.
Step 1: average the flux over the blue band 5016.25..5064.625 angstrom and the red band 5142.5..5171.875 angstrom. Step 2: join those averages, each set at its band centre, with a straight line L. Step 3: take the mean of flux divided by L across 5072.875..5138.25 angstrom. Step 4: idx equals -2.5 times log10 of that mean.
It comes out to 0.01 mag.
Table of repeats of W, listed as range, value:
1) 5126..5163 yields 6.99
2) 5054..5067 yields 6.93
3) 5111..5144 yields 6.84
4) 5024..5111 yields 6.95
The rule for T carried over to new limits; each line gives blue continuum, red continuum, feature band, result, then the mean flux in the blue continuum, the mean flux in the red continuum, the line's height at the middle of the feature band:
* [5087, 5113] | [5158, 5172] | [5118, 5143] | 0.5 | 7.01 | 6.93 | 6.97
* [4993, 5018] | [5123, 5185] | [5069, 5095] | -0.5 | 6.85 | 6.89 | 6.87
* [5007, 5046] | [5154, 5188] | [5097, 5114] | -0.4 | 6.77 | 6.8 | 6.79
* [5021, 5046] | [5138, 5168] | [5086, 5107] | -0.2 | 6.82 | 7.08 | 6.96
